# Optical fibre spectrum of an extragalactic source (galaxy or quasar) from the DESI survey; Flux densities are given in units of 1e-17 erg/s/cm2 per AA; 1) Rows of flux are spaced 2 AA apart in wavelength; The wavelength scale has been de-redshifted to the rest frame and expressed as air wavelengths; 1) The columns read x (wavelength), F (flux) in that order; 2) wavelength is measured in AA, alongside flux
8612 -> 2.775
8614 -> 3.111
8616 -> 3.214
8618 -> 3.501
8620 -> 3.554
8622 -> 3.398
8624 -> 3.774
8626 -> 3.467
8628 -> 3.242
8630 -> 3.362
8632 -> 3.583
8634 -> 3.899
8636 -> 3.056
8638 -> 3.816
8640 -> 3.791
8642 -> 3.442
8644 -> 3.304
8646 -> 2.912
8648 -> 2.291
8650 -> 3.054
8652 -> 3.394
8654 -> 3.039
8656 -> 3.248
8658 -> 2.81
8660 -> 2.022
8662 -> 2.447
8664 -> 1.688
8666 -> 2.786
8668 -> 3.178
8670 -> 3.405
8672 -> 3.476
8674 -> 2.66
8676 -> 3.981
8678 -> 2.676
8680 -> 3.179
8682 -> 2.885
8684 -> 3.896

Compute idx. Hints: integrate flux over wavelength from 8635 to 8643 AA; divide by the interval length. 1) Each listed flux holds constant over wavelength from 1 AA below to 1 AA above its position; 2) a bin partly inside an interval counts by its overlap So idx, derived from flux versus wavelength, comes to 3.53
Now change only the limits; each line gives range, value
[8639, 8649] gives 3.15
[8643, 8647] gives 3.11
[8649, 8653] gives 3.22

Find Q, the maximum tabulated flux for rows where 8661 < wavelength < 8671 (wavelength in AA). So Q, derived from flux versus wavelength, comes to 3.405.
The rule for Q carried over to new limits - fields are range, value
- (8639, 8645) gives 3.791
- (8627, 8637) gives 3.899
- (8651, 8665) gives 3.394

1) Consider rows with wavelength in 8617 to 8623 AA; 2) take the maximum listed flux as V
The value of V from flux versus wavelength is 3.554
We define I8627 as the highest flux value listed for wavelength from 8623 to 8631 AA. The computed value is 3.774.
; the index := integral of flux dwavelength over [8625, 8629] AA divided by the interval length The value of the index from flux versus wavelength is 3.35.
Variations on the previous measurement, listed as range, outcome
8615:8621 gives 3.42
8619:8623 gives 3.48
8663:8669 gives 2.55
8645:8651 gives 2.75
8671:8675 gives 3.07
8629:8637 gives 3.48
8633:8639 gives 3.59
